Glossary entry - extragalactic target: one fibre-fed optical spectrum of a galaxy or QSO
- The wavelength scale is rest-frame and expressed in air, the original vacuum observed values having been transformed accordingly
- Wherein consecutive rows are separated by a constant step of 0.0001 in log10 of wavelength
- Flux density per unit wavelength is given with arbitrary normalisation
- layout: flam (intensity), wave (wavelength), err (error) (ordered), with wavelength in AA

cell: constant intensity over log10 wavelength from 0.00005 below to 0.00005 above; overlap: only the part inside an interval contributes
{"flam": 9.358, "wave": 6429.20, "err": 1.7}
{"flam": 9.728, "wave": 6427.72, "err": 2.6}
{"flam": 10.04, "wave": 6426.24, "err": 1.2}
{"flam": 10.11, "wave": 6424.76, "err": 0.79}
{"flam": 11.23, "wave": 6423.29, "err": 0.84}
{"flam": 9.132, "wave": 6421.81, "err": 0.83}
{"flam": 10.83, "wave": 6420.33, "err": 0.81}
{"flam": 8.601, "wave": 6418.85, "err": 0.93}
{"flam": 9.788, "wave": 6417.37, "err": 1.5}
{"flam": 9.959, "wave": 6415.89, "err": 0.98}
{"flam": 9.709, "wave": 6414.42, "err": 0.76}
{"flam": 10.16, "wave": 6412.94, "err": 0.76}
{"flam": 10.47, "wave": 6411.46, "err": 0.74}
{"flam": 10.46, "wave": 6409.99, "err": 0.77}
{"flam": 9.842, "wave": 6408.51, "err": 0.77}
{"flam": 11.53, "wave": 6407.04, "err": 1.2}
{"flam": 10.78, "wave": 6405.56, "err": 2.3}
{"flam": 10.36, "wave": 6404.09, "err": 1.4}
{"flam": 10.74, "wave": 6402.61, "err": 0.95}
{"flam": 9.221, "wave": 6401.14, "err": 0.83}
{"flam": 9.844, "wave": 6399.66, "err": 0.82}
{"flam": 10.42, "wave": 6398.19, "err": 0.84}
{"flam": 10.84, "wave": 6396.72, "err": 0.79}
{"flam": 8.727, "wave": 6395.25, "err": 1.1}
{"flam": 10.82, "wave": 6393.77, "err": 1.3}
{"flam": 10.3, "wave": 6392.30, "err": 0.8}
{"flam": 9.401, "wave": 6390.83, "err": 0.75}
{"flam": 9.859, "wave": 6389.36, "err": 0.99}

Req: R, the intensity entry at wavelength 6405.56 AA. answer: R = 10.78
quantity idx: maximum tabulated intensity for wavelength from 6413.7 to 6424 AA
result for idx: 11.23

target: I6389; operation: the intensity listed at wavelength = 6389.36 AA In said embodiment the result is 9.859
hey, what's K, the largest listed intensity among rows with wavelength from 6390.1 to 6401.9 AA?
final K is 10.84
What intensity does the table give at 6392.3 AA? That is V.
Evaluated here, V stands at 10.3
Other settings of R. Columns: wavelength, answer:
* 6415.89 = 9.959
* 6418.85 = 8.601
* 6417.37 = 9.788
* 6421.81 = 9.132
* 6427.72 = 9.728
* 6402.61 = 10.74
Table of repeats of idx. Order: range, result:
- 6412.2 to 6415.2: 10.16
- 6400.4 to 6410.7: 11.53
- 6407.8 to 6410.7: 10.46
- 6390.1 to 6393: 10.3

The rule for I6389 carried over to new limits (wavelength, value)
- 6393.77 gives 10.82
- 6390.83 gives 9.401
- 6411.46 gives 10.47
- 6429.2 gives 9.358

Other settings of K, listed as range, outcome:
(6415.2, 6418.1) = 9.959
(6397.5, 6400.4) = 10.42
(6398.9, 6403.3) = 10.74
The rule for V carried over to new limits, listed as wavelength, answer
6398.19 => 10.42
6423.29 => 11.23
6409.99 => 10.46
